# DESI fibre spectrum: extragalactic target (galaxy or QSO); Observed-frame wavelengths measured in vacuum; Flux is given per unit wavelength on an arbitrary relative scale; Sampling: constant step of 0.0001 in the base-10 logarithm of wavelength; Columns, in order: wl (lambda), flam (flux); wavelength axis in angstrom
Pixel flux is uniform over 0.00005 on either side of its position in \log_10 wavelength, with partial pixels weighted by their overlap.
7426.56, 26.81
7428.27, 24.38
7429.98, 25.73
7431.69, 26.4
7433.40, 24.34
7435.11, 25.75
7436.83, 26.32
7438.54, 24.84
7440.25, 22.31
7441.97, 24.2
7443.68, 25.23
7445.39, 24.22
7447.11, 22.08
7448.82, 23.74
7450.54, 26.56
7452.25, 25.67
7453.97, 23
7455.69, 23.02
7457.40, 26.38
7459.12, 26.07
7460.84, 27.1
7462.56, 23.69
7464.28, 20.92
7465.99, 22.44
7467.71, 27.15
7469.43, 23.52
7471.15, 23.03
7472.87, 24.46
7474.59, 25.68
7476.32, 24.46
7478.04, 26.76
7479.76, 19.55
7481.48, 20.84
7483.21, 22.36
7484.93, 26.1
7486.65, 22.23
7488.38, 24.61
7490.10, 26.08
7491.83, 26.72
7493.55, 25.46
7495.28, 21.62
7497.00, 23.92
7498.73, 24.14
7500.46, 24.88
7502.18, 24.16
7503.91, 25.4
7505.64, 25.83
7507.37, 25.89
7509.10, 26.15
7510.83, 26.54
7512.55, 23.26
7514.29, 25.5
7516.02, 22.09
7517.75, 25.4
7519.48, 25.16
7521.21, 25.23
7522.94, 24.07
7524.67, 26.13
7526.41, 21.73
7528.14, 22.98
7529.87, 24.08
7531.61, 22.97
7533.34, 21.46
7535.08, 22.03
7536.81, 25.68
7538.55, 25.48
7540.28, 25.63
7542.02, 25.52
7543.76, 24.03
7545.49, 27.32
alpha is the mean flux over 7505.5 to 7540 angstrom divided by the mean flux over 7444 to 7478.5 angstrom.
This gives 1.0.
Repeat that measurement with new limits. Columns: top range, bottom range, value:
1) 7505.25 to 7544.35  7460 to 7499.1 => 1.02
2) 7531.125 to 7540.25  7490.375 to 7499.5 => 0.97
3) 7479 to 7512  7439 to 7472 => 1.00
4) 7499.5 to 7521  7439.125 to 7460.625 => 1.02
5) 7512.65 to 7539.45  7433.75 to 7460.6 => 0.97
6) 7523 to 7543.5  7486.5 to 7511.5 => 0.96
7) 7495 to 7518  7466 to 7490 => 1.03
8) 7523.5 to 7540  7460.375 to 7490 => 0.99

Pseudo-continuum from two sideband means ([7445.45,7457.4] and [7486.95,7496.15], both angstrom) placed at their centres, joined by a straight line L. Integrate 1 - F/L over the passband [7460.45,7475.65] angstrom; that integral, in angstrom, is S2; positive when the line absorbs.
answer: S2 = 0.18 angstrom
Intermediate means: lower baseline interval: 24.2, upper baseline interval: 24.7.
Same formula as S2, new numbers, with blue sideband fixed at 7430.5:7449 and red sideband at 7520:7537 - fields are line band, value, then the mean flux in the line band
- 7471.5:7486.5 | 0.3 angstrom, 23.7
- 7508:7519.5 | -0.5 angstrom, 24.9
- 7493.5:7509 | -0.5 angstrom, 24.6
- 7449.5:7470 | -0.3 angstrom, 24.6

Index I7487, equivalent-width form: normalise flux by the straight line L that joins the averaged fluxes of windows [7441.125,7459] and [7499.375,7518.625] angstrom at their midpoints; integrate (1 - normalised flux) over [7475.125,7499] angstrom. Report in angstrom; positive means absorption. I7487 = 0.8 angstrom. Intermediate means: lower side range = 24.5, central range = 23.9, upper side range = 25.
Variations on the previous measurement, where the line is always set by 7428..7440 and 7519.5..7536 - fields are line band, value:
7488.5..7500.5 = -0.3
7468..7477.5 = 0.0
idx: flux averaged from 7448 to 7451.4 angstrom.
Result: 25.2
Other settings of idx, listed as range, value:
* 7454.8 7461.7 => 25.6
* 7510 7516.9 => 24.3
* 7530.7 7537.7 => 23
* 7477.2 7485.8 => 23.1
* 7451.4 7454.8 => 24.3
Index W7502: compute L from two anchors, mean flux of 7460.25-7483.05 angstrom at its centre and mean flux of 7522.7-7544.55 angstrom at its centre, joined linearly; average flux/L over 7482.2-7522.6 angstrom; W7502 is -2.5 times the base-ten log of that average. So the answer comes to -0.04 mag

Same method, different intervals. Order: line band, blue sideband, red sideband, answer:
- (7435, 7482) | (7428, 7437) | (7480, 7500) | 0.02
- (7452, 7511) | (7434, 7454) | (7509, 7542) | 0.00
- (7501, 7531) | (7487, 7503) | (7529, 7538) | -0.04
